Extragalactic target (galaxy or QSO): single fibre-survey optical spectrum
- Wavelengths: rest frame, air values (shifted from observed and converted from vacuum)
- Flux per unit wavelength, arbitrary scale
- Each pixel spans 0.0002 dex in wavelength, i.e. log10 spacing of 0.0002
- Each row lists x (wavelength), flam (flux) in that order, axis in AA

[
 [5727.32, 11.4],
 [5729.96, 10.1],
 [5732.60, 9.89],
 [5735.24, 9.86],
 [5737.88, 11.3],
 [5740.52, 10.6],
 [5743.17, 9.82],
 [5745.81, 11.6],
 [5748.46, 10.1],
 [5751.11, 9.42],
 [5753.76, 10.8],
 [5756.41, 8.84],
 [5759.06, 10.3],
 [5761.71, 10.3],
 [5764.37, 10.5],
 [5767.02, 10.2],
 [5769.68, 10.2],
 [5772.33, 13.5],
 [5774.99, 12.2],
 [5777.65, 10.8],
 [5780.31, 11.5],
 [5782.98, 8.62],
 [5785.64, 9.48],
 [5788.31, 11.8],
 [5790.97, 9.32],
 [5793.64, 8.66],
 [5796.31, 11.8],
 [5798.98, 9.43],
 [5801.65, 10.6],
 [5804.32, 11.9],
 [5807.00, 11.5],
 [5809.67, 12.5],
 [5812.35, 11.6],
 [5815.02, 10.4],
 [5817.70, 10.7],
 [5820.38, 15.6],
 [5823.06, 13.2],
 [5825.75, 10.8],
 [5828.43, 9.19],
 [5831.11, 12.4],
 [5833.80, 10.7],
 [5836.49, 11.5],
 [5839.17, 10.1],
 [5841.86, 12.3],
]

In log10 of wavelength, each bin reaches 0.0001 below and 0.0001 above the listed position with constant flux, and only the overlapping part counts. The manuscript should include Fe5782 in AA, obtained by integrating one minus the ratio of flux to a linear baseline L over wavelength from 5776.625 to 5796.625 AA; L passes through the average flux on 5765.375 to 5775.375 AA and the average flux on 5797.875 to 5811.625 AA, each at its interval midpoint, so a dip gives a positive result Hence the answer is 2.08 AA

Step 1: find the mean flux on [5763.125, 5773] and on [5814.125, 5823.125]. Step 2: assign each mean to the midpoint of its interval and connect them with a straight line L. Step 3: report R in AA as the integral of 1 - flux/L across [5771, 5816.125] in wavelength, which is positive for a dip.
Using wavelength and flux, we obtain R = 3.0 AA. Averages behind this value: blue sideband 11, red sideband 12.5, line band 10.9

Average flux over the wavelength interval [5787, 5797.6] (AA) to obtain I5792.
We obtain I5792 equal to 10.4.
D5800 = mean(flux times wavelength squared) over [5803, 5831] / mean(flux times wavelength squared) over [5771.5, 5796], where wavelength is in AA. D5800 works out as 1.12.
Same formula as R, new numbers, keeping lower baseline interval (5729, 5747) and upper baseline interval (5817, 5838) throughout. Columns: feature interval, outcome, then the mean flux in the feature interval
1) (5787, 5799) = 1.0 AA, 10.3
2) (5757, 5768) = 0.6 AA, 10.2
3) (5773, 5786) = 0.4 AA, 10.7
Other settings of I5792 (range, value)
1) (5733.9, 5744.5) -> 10.4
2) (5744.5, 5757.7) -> 10.1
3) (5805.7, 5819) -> 11.3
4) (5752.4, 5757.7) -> 9.82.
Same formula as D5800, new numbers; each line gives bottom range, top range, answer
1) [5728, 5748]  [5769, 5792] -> 1.05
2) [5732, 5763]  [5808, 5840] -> 1.16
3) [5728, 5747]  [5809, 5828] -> 1.17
